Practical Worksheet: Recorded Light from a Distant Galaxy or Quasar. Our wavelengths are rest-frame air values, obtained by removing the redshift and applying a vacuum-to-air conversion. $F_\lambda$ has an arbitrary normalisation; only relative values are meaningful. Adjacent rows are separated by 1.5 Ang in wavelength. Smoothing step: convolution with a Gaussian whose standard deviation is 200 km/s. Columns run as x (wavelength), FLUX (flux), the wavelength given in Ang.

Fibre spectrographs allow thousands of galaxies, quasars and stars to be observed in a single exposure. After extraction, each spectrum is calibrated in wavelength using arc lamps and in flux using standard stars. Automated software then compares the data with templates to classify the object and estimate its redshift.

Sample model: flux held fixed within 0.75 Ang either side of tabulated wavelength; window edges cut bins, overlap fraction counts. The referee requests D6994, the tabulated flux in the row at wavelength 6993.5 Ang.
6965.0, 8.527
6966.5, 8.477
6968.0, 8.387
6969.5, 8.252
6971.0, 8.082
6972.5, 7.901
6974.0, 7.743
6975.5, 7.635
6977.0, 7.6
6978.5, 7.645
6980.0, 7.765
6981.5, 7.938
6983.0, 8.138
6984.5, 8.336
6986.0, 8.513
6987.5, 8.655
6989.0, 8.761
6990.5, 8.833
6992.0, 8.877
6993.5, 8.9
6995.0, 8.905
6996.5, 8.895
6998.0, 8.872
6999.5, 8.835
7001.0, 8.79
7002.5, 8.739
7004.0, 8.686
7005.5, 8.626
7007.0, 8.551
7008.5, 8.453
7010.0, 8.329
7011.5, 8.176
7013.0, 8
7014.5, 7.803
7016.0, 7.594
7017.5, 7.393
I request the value 8.9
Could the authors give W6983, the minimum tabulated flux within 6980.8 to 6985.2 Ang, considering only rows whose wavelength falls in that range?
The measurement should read 7.938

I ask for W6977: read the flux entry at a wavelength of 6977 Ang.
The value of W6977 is 7.6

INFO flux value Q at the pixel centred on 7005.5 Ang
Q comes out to 8.626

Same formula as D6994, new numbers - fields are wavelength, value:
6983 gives 8.138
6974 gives 7.743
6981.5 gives 7.938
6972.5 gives 7.901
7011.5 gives 8.176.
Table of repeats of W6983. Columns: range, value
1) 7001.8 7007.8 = 8.551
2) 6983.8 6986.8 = 8.336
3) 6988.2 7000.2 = 8.761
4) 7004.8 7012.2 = 8.176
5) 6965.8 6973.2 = 7.901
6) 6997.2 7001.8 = 8.79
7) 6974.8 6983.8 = 7.6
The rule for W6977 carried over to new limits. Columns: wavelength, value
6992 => 8.877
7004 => 8.686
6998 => 8.872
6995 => 8.905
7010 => 8.329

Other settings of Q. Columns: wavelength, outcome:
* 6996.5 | 8.895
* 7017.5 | 7.393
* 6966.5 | 8.477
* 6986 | 8.513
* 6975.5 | 7.635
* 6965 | 8.527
